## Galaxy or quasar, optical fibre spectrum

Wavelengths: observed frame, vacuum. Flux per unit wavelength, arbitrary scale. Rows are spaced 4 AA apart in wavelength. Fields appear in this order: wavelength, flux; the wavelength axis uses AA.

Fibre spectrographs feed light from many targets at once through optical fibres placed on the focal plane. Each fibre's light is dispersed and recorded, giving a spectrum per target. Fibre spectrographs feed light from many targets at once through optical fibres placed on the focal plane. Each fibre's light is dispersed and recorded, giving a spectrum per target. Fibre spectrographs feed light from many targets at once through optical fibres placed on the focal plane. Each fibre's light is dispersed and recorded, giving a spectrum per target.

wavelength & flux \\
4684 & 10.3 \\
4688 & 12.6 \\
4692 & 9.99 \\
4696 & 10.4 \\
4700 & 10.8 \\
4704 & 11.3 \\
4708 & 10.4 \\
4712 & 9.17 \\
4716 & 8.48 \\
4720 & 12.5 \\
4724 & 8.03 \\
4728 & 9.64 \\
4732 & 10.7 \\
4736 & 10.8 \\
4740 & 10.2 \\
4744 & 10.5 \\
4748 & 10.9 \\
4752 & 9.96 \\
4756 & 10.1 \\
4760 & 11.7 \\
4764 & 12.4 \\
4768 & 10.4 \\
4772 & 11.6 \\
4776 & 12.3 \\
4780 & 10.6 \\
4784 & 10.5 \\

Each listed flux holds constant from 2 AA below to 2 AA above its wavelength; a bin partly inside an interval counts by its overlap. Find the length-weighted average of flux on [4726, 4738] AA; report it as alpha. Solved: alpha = 10.4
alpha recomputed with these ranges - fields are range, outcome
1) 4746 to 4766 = 11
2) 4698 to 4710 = 10.8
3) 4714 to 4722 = 10.5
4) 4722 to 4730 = 8.84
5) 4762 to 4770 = 11.4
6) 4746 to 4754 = 10.4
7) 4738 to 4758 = 10.3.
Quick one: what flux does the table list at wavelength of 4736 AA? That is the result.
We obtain 10.8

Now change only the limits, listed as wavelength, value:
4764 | 12.4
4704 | 11.3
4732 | 10.7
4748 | 10.9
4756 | 10.1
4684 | 10.3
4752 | 9.96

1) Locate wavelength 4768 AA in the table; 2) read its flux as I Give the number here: 10.4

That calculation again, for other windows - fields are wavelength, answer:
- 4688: 12.6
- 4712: 9.17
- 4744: 10.5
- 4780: 10.6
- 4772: 11.6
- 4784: 10.5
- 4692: 9.99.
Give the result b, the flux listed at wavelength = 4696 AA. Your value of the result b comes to 10.4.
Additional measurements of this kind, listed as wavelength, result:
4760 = 11.7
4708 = 10.4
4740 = 10.2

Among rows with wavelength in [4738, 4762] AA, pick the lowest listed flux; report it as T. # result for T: 9.96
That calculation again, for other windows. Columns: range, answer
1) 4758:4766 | 11.7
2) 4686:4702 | 9.99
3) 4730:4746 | 10.2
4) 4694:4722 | 8.48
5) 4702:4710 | 10.4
